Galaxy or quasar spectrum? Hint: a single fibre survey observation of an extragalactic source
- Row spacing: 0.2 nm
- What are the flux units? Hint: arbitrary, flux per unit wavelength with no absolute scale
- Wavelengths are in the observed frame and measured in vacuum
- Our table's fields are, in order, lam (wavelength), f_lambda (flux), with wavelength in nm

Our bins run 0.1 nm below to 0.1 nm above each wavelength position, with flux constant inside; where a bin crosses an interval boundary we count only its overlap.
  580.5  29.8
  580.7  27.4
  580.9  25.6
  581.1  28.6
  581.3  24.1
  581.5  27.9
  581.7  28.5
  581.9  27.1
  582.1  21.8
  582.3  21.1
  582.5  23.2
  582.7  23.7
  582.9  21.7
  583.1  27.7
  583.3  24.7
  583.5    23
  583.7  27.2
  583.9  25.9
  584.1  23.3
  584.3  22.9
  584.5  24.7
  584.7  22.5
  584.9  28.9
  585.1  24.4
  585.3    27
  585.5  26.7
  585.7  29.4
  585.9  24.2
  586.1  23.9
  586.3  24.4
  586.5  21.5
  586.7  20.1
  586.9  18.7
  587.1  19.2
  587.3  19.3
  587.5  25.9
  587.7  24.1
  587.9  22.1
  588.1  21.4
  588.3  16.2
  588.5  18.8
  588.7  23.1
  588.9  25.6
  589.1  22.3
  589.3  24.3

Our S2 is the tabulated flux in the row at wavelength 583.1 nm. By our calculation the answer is 27.7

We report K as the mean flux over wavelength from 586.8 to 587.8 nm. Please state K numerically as 21.4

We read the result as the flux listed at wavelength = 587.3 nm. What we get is 19.3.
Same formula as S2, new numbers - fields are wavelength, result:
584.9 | 28.9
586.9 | 18.7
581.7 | 28.5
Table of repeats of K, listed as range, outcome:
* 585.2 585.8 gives 27.7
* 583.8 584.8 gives 23.9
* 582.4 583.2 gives 24.1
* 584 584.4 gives 23.1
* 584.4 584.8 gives 23.6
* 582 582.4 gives 21.5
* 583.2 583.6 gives 23.8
